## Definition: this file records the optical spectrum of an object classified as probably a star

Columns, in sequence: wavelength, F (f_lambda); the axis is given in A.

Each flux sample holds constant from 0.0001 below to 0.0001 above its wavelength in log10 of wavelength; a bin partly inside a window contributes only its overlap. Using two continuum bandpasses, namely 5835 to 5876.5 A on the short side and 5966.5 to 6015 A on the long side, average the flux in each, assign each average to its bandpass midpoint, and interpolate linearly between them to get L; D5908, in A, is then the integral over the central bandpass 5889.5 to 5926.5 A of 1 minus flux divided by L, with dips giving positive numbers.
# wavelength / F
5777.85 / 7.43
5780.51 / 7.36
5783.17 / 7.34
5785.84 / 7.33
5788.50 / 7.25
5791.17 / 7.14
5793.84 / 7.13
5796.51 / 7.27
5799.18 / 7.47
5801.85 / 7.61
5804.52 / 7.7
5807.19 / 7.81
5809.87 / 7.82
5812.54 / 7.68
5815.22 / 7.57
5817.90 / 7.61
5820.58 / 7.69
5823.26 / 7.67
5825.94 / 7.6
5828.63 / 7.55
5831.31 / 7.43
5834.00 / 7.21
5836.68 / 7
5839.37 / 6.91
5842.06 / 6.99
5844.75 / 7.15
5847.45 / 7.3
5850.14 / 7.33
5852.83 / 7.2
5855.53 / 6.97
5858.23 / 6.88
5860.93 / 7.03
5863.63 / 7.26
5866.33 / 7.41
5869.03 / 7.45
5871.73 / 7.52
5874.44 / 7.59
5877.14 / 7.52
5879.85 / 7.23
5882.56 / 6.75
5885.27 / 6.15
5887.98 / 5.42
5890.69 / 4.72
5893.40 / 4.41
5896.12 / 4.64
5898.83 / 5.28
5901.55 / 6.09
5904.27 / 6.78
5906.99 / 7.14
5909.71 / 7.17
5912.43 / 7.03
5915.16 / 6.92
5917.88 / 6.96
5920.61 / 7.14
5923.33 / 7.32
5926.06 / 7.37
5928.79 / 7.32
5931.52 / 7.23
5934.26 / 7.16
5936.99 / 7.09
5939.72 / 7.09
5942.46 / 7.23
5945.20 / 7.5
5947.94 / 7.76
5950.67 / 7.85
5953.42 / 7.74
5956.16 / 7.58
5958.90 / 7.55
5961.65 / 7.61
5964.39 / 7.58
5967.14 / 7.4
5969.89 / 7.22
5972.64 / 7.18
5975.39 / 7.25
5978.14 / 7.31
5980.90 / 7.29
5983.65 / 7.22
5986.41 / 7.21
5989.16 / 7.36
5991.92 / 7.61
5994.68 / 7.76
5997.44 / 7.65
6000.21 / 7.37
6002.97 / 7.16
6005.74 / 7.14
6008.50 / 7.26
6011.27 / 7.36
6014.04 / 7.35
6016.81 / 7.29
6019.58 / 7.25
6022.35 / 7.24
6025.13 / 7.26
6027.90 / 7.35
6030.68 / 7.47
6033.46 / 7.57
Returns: 4.7 A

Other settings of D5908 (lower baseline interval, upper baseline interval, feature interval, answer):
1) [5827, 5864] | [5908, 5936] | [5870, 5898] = 3.8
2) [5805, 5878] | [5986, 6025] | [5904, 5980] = 0.6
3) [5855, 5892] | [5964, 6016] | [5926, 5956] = -1.1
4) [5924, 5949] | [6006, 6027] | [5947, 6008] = -1.3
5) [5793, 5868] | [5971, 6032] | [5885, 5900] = 4.8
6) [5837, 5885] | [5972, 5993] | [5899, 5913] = 1.0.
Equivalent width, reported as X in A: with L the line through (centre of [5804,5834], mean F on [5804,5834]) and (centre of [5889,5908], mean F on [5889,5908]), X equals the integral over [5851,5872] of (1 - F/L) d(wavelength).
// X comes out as -2.24 A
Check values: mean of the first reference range 7.63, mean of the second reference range 5.55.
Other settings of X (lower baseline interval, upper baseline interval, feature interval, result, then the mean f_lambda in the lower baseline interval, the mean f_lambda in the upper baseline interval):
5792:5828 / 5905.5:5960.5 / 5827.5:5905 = 7.6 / 7.58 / 7.31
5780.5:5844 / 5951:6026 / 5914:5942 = 0.9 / 7.42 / 7.38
